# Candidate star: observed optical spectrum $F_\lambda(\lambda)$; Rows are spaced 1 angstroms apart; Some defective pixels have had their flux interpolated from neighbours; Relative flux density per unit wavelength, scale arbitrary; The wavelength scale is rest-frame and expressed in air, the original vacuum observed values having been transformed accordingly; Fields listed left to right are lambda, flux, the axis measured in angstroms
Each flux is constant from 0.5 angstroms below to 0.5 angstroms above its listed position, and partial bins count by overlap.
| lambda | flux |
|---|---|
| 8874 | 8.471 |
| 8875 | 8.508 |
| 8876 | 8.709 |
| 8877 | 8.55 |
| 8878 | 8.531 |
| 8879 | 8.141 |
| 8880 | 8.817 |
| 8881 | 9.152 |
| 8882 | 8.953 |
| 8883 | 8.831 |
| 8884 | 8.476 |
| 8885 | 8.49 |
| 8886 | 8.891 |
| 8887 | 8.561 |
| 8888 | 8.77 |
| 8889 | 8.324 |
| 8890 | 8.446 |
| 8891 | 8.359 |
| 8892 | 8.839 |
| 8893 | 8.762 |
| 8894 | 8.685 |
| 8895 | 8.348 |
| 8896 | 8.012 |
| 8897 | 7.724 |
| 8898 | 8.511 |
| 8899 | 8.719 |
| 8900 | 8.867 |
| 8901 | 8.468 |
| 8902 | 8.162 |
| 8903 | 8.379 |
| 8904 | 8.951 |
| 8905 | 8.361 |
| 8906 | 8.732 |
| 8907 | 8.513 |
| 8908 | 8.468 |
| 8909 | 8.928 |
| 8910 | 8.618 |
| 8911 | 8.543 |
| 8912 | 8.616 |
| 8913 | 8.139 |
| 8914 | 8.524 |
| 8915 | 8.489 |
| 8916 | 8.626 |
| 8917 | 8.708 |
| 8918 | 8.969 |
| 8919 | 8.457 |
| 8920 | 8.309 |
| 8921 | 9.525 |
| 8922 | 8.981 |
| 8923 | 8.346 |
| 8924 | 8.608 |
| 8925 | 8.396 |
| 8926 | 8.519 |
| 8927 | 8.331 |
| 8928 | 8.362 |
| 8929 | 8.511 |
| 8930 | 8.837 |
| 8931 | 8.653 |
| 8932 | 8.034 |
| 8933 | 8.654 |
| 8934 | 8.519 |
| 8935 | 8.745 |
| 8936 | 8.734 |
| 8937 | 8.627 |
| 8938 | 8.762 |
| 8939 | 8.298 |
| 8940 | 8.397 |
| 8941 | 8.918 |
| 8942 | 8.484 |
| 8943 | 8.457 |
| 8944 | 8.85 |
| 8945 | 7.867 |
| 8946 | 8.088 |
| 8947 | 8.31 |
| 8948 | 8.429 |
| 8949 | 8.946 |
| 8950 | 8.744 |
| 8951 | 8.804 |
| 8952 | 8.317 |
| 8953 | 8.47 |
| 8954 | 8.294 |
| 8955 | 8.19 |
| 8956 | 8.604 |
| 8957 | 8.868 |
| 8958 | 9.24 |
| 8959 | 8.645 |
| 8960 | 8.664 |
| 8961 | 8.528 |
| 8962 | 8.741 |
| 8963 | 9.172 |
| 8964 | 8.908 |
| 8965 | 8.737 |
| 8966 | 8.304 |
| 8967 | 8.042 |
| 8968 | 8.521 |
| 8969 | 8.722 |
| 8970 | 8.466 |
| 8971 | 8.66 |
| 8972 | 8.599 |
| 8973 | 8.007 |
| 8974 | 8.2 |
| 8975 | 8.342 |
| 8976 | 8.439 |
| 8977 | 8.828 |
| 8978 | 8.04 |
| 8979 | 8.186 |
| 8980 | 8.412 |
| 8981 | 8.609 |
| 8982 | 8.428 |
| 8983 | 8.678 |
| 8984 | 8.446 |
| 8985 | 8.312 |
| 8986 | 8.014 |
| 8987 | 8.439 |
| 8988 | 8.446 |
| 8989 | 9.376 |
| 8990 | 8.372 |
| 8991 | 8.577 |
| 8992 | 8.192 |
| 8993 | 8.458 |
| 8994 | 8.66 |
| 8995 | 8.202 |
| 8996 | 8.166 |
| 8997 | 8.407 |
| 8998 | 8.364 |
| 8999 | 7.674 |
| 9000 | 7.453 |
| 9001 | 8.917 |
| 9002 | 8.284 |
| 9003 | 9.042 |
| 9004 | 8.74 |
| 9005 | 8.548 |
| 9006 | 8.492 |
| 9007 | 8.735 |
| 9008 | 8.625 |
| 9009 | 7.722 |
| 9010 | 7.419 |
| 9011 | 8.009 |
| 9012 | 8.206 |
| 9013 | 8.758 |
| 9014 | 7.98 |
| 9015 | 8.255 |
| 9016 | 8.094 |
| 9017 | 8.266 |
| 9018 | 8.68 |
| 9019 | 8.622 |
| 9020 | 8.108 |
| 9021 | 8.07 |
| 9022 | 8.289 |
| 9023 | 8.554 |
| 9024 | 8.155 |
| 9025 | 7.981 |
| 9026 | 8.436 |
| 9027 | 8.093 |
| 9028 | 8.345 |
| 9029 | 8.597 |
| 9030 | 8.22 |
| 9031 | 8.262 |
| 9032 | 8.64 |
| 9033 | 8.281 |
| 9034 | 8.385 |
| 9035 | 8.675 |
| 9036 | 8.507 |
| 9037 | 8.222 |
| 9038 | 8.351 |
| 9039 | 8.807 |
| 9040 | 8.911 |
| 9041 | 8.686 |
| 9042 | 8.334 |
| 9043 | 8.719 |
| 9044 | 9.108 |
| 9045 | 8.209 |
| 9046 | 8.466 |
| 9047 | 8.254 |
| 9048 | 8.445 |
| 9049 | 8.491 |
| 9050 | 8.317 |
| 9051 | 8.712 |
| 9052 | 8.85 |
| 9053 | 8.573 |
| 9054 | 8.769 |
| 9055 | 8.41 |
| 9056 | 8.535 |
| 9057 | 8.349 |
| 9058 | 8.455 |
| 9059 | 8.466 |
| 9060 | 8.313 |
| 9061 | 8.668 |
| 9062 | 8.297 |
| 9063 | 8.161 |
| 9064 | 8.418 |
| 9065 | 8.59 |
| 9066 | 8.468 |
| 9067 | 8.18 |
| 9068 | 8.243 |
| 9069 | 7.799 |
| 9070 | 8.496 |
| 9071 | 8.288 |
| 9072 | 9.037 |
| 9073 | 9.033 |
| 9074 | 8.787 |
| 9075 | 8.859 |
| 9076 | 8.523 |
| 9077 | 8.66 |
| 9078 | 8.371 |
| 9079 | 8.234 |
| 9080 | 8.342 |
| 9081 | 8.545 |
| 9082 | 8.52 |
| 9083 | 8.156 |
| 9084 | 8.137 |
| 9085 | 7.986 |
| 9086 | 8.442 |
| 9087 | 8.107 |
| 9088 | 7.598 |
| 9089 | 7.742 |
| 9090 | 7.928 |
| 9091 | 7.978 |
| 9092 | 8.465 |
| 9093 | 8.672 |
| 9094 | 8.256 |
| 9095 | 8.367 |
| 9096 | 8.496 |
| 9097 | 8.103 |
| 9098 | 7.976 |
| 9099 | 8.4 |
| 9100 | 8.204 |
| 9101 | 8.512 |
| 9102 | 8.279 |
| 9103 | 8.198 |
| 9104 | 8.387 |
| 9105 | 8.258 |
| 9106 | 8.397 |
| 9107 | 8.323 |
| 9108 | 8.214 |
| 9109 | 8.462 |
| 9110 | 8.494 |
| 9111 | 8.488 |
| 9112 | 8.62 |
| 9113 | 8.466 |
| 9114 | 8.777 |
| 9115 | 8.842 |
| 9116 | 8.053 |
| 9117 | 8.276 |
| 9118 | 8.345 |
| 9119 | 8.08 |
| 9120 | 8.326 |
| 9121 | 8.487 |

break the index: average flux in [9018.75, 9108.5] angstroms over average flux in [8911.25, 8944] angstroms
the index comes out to 1.0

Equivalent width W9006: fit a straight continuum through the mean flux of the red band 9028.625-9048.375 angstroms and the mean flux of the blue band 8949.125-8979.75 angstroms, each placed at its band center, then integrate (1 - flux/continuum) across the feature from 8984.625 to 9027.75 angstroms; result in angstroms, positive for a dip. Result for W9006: 0.97 angstroms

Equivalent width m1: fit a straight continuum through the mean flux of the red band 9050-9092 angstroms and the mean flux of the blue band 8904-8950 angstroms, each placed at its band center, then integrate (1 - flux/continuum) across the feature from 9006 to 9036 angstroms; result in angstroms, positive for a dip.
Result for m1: 0.5 angstroms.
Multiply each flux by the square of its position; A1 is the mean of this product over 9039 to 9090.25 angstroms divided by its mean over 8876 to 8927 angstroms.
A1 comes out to 1.0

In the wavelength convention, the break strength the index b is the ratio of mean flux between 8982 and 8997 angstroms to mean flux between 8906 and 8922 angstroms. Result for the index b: 0.98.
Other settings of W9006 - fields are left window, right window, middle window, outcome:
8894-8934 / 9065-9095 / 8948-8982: -0.3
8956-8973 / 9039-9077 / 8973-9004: 0.8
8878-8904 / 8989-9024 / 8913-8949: -0.3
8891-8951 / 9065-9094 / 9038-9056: -0.4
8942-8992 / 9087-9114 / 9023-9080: -0.7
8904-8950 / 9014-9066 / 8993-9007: 0.1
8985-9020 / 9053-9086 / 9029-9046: -0.2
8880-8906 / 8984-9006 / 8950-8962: -0.2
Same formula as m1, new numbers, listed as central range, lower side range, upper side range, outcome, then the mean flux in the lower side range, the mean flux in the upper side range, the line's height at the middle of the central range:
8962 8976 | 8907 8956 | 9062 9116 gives -0.02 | 8.55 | 8.36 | 8.5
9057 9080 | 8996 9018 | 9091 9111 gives -0.40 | 8.29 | 8.33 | 8.32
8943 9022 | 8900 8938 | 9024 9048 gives 0.70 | 8.58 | 8.45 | 8.51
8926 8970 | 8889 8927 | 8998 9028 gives -0.60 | 8.55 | 8.29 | 8.45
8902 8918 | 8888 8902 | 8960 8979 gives -0.18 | 8.47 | 8.51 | 8.48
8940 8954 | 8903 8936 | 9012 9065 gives 0.09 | 8.59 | 8.43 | 8.56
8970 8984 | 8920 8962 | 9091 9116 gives 0.18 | 8.57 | 8.39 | 8.53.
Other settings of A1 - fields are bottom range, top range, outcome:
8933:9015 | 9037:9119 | 1.02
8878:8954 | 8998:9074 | 1.01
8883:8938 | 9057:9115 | 1.02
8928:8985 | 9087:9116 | 1.01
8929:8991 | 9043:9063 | 1.02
